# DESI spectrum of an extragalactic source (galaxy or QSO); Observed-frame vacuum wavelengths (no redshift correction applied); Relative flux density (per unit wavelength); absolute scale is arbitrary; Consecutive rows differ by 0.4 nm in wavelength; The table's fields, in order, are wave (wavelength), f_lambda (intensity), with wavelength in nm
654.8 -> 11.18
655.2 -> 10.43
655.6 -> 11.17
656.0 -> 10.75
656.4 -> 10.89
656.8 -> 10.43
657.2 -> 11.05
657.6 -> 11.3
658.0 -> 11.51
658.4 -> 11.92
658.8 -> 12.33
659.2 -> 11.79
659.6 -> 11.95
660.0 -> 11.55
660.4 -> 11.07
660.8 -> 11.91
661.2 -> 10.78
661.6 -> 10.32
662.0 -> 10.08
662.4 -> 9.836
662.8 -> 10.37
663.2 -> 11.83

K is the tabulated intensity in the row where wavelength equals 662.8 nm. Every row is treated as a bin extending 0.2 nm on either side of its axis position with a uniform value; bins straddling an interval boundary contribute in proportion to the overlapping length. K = 10.37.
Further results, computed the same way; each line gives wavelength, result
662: 10.08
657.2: 11.05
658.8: 12.33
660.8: 11.91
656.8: 10.43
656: 10.75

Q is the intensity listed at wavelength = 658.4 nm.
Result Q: 11.92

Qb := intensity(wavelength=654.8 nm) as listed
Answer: 11.18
